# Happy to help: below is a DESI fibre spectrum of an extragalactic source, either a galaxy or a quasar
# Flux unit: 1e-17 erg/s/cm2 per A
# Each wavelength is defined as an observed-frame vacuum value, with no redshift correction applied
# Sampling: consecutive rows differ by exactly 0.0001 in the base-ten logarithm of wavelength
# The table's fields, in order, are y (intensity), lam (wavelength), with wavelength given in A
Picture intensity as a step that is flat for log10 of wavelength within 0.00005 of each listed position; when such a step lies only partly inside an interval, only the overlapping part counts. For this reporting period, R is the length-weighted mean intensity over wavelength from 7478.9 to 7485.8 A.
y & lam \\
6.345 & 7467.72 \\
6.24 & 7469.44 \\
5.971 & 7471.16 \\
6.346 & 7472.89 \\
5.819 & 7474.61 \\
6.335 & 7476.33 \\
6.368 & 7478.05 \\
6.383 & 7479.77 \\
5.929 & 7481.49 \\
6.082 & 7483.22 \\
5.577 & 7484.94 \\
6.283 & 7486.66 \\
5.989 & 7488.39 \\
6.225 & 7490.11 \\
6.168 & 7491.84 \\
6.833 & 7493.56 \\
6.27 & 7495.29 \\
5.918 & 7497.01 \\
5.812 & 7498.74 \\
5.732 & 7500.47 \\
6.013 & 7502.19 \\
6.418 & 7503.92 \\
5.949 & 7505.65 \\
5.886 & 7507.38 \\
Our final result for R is 6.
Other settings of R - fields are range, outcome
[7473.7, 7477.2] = 6.09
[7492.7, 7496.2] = 6.55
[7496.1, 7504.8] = 5.98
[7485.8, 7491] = 6.16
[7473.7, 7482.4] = 6.17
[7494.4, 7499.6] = 6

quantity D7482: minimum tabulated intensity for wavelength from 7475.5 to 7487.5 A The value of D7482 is 5.577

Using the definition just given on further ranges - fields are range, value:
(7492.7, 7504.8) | 5.732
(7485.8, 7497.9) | 5.918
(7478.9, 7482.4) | 5.929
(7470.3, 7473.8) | 5.971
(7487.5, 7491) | 5.989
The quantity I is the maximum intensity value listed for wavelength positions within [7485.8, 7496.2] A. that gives 6.833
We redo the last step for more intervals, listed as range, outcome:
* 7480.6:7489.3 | 6.283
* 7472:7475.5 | 6.346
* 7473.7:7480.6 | 6.383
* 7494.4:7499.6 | 6.27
